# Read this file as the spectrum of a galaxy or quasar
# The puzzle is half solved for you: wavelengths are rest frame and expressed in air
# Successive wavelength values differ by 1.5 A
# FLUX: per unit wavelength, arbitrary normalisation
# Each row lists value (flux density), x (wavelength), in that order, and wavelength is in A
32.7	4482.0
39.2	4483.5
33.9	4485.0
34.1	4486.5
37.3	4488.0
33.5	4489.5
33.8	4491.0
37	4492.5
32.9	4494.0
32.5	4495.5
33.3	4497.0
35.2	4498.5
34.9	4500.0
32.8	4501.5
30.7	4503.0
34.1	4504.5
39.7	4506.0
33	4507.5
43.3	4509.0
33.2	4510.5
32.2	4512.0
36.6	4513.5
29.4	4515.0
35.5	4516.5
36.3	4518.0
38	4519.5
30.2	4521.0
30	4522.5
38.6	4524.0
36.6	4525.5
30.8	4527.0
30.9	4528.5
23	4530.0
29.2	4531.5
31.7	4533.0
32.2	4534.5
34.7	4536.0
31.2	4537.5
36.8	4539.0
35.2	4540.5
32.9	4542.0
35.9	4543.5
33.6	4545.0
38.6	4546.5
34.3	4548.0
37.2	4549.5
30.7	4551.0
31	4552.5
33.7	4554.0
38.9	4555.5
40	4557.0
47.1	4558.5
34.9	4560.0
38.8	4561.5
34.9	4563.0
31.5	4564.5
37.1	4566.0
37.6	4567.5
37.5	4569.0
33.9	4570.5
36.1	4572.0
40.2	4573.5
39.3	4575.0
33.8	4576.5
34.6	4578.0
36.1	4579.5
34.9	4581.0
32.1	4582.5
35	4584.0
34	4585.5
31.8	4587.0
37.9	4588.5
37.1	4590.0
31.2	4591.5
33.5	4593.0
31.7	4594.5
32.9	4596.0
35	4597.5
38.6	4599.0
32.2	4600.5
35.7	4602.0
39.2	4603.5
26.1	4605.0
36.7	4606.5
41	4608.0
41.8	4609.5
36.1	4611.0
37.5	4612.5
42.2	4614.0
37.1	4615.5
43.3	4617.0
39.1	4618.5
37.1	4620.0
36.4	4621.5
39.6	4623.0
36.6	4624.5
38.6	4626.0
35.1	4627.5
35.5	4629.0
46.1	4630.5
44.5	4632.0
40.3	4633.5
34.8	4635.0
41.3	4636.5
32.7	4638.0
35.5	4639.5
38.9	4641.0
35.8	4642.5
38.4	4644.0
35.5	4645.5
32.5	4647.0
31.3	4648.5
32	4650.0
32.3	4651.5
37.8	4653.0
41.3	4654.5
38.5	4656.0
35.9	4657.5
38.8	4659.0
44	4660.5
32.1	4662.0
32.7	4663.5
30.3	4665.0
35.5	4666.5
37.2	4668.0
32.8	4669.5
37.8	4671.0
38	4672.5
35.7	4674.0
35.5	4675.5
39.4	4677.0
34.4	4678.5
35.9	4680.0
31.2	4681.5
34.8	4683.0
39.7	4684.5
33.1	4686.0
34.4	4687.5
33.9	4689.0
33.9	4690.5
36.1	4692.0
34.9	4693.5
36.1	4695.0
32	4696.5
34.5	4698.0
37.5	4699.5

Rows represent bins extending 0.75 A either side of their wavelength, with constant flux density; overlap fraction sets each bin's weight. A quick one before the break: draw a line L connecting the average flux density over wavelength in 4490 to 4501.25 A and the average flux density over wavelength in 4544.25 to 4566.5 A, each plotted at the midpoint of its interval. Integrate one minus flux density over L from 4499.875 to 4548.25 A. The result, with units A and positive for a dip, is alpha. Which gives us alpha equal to 1.8 A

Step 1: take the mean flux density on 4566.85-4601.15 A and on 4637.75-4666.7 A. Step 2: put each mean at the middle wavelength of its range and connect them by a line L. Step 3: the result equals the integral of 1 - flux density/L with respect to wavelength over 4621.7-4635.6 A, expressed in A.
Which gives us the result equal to -1.4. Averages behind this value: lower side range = 35.1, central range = 39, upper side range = 35.6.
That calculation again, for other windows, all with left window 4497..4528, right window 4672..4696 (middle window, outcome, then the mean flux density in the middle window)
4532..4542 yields 0.3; 33.5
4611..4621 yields -1.2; 39.1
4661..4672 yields 0.3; 34.4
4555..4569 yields -1.2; 37.8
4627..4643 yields -1.5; 38.3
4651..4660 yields -0.6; 37.8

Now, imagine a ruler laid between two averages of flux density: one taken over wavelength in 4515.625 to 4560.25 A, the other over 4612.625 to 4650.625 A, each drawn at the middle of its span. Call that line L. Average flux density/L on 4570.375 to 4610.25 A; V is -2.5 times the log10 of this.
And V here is 0.026 mag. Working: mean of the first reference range 34.3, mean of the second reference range 37.6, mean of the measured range 35.3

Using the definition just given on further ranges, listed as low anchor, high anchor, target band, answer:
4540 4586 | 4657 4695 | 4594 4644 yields -0.053 mag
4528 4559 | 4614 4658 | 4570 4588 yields 0.006 mag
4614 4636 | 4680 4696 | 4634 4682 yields 0.028 mag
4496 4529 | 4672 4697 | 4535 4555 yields 0.006 mag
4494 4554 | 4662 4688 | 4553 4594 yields -0.056 mag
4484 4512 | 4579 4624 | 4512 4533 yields 0.077 mag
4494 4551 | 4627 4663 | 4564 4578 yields -0.036 mag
